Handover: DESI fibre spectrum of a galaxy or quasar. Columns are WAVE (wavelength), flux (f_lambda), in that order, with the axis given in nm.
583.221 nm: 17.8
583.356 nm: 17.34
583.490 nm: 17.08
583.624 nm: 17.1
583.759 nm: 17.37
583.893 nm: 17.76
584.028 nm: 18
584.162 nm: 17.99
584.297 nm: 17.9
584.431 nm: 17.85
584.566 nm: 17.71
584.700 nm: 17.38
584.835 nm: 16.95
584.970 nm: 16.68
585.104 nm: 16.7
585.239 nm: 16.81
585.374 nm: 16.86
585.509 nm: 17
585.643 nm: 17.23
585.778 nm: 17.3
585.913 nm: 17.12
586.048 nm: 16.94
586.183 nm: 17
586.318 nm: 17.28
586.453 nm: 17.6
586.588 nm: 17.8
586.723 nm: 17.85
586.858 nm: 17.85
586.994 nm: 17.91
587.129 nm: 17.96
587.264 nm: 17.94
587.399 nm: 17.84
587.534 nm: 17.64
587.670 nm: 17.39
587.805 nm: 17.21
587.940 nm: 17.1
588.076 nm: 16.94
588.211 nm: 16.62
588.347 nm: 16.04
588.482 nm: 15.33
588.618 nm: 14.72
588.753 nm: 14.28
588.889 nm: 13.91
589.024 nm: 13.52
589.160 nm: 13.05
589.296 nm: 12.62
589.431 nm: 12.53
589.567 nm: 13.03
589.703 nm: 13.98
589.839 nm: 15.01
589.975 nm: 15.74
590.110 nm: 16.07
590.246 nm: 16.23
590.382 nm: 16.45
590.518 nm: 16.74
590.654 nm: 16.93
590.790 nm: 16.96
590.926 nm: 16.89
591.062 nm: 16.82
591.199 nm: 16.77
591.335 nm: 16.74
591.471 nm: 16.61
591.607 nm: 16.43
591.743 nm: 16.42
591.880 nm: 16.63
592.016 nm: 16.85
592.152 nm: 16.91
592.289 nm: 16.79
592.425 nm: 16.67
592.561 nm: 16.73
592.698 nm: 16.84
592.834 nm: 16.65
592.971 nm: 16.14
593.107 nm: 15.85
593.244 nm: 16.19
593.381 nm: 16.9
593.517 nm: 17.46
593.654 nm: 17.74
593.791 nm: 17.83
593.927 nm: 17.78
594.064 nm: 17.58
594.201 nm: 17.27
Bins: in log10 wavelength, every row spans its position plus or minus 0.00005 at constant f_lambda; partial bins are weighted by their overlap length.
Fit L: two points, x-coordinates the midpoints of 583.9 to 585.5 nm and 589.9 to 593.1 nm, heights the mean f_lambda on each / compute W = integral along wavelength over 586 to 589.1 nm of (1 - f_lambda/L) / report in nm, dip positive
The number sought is 0.06 nm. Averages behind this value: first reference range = 17.3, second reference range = 16.6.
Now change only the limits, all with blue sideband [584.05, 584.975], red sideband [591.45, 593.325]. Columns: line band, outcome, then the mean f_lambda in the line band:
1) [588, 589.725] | 0.268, 14.4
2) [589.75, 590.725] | 0.041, 16.1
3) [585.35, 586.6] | 0.013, 17.2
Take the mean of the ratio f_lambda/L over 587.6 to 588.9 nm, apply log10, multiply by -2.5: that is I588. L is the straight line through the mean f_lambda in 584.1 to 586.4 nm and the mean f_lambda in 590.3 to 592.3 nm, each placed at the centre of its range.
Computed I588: 0.06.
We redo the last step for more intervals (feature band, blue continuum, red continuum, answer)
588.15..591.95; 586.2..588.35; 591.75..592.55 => 0.11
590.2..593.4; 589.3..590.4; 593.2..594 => -0.04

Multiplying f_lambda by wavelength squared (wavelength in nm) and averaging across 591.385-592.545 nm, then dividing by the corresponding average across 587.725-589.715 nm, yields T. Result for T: 1.1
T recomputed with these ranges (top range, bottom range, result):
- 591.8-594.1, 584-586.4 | 1.01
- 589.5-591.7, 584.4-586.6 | 0.95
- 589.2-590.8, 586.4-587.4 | 0.85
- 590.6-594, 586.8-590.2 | 1.09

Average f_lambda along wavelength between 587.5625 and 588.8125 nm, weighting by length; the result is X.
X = 16.2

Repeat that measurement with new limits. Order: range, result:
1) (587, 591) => 15.8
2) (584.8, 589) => 16.9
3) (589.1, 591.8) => 15.6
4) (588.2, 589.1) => 14.8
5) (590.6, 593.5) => 16.7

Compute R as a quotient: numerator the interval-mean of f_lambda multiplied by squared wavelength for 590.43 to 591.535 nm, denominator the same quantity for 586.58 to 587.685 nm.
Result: 1.0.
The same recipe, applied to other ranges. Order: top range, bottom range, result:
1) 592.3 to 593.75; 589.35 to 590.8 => 1.10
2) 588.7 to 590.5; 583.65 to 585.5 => 0.84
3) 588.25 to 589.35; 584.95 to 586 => 0.85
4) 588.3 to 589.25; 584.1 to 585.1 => 0.83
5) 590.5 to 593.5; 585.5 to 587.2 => 0.97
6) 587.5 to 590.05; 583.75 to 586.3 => 0.88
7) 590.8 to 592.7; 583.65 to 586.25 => 0.99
